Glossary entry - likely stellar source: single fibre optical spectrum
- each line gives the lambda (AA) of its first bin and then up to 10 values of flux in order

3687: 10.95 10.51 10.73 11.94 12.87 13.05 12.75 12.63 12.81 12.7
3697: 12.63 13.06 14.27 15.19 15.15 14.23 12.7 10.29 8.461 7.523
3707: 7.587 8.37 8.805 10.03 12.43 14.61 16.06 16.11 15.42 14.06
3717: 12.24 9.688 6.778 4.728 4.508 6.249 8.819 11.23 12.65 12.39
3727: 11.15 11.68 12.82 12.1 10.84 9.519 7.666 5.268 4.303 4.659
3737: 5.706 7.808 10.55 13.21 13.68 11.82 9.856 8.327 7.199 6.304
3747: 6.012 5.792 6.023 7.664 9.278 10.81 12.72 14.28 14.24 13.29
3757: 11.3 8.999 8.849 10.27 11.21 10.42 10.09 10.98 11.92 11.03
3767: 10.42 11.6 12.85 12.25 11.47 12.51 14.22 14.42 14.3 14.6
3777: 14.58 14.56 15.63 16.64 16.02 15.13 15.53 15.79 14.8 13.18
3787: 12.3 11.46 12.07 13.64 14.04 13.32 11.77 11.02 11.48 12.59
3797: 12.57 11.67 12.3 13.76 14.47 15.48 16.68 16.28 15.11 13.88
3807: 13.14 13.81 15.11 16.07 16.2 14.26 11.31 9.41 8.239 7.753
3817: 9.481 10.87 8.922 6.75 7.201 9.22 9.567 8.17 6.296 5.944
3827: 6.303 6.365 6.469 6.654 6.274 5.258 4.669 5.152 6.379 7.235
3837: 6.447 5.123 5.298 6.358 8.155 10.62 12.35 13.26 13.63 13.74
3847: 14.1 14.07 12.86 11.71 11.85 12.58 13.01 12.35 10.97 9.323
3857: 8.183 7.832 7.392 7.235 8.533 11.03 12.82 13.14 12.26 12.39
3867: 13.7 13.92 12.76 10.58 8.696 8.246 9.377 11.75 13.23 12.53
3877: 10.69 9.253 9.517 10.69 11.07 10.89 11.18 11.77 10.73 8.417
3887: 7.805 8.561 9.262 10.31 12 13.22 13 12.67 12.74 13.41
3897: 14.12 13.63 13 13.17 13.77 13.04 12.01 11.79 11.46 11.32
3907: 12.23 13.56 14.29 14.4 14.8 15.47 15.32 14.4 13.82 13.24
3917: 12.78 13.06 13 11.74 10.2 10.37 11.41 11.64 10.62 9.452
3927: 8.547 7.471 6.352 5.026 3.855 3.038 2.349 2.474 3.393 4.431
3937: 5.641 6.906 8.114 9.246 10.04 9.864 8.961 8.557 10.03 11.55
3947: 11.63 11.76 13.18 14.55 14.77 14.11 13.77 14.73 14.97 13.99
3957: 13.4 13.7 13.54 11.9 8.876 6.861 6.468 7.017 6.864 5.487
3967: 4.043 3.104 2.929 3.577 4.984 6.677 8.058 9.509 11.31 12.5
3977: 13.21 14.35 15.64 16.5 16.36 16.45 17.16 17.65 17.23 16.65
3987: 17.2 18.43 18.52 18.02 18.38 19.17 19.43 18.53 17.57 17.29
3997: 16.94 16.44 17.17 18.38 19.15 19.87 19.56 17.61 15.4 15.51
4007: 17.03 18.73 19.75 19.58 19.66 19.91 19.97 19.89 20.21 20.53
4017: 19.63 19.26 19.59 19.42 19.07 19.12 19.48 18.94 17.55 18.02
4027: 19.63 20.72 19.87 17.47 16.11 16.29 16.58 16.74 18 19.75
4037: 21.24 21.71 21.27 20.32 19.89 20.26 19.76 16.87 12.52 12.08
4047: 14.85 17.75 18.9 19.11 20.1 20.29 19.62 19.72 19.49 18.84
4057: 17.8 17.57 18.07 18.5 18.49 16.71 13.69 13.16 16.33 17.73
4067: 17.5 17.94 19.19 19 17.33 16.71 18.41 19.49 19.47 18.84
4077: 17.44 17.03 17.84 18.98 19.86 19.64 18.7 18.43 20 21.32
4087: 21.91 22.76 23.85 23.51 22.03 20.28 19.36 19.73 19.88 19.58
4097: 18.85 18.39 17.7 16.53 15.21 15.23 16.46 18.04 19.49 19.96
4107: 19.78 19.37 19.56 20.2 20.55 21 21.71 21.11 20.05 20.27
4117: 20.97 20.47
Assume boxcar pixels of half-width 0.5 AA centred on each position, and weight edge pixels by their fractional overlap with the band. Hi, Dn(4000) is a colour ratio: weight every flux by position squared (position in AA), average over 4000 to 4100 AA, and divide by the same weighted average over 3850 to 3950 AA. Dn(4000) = 1.9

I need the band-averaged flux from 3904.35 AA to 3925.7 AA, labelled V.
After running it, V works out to 12.8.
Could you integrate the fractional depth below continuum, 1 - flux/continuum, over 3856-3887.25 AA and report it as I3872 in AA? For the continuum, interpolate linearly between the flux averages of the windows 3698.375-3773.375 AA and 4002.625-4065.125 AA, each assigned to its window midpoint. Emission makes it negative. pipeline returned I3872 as 7.8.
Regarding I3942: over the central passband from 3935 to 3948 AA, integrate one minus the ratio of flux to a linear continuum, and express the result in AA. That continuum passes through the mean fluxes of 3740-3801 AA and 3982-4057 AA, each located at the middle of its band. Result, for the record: 6.16 AA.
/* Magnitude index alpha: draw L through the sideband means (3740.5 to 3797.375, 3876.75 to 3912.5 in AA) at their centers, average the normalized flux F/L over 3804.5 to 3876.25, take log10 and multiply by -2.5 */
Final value 0.18 mag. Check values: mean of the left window 11.9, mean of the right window 11.9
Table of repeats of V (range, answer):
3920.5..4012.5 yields 12.3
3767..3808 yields 13.7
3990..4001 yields 18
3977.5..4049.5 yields 18.2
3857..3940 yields 10.7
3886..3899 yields 11.6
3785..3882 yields 10.8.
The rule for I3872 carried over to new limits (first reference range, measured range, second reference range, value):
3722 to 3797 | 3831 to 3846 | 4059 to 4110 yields 5.9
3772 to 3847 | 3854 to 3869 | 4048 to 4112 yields 2.4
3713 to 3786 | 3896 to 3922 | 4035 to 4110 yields 3.0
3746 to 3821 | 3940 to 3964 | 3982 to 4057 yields 7.3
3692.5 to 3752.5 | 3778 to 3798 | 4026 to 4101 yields -2.9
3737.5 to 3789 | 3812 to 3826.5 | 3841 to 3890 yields 3.4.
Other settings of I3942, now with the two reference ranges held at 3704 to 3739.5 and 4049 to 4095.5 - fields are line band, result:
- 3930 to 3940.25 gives 7.0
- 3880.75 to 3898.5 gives 3.5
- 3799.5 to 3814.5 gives -2.9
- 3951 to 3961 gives 1.5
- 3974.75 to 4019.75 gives -2.0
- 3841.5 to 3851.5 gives 0.2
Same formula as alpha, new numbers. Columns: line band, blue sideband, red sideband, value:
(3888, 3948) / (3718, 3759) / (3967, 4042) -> 0.32 mag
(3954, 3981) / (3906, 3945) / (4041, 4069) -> 0.24 mag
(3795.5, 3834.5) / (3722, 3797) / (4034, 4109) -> 0.19 mag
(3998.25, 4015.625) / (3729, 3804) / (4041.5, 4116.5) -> -0.10 mag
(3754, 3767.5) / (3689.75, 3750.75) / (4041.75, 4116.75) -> 0.02 mag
